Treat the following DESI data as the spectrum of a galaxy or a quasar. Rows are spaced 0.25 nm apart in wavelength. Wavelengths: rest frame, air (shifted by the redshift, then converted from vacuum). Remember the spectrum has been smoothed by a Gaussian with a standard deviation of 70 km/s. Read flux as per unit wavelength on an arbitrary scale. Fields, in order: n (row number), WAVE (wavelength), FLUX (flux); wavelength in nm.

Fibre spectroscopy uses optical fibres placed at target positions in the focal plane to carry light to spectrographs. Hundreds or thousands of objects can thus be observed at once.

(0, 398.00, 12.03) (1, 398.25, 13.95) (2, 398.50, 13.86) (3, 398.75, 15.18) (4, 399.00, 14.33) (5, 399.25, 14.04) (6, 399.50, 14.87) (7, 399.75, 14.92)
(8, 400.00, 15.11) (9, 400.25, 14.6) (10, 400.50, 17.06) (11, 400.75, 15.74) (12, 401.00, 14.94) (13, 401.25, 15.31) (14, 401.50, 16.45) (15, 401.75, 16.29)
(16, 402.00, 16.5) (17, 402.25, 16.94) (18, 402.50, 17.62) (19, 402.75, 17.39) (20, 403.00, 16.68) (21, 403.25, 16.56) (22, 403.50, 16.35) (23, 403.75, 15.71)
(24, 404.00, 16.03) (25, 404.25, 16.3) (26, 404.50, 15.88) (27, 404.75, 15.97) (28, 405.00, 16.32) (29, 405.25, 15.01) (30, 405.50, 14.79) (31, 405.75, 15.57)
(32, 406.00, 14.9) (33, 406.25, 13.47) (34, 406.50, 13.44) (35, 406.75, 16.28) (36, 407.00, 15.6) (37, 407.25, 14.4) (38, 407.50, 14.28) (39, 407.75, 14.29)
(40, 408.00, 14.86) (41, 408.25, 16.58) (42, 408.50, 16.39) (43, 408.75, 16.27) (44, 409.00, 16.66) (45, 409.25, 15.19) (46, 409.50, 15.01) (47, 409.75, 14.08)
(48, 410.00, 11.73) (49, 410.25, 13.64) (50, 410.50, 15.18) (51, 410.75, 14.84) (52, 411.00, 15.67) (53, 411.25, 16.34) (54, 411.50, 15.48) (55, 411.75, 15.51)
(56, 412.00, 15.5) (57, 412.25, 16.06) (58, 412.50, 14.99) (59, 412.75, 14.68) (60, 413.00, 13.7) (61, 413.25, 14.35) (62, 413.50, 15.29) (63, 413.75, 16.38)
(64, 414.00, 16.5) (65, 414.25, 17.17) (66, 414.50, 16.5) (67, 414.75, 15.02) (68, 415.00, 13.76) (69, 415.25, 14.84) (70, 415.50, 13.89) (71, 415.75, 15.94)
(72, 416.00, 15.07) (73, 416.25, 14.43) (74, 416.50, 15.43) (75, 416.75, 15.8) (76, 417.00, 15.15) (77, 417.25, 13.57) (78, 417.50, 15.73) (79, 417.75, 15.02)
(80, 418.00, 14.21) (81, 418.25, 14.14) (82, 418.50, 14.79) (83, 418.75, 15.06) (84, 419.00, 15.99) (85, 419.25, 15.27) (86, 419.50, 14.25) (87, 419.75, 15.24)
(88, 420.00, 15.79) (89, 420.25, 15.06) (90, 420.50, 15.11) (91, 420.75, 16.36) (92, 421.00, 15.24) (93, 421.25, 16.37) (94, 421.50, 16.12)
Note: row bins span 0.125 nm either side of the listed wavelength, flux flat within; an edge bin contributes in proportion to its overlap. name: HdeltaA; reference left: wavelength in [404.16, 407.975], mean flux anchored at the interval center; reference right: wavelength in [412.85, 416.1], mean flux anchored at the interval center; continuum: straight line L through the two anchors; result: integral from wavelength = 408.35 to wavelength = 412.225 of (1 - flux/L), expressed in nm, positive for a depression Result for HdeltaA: -0.01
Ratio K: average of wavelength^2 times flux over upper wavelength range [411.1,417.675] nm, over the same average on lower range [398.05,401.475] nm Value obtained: 1.10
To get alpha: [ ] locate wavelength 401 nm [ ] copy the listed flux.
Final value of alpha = 14.94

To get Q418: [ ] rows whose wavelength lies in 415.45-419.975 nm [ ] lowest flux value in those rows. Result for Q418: 13.57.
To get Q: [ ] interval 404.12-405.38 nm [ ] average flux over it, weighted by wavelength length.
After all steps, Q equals 15.9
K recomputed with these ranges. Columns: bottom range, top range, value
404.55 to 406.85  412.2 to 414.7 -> 1.07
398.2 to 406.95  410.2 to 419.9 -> 1.03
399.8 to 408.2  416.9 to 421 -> 1.03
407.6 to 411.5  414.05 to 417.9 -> 1.04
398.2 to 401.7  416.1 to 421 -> 1.10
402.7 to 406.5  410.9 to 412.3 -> 1.04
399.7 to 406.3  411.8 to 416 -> 1.01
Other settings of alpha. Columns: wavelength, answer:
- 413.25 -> 14.35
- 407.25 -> 14.4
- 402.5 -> 17.62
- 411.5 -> 15.48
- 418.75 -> 15.06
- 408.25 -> 16.58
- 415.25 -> 14.84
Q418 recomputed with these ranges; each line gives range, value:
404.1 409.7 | 13.44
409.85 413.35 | 11.73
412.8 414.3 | 13.7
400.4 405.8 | 14.79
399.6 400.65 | 14.6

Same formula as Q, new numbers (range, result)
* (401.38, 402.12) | 16.4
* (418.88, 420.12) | 15.3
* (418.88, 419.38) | 15.6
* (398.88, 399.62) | 14.4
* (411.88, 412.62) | 15.5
